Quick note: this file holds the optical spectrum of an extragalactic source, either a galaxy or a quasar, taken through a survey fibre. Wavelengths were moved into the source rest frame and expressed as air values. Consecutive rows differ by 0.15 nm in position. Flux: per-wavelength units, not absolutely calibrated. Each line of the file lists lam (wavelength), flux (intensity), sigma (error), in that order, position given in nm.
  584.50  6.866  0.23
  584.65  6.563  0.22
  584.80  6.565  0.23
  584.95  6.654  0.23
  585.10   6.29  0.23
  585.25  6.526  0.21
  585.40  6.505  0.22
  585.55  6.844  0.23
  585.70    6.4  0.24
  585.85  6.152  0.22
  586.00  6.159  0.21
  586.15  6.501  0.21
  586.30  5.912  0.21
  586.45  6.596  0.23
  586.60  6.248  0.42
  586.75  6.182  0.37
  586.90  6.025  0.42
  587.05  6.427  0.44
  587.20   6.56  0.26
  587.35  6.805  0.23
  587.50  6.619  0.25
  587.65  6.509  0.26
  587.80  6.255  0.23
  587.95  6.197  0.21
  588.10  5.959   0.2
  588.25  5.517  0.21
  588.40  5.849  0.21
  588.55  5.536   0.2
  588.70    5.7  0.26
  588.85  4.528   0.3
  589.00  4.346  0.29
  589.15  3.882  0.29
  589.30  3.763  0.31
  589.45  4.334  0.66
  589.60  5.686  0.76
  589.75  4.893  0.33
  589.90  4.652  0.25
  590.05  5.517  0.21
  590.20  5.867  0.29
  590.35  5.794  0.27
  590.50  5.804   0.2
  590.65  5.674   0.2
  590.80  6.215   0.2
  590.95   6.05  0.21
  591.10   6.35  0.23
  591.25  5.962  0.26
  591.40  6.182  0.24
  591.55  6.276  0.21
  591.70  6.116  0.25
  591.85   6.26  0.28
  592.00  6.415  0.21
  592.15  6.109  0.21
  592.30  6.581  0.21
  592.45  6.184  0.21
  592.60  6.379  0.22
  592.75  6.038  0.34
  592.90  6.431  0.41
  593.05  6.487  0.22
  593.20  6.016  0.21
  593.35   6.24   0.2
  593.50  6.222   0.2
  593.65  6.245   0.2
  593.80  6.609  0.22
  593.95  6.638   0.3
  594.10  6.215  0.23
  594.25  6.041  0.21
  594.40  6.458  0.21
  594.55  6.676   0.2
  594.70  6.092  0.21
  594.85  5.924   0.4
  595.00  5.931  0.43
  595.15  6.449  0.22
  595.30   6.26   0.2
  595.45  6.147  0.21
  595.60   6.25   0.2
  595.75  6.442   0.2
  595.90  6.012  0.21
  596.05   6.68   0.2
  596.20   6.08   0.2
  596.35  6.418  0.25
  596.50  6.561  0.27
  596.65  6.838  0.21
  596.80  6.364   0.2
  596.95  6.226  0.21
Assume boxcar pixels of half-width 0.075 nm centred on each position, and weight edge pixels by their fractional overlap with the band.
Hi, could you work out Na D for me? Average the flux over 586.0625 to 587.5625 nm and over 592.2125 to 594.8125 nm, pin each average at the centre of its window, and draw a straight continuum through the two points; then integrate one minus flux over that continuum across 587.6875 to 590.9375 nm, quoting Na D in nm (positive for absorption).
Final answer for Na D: 0.51 nm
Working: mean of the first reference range 6.38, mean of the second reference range 6.32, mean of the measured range 5.36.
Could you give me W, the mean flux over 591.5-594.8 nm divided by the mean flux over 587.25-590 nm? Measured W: 1.17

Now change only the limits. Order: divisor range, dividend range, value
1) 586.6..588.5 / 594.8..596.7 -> 1.01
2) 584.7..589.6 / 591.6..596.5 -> 1.06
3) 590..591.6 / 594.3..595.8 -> 1.05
